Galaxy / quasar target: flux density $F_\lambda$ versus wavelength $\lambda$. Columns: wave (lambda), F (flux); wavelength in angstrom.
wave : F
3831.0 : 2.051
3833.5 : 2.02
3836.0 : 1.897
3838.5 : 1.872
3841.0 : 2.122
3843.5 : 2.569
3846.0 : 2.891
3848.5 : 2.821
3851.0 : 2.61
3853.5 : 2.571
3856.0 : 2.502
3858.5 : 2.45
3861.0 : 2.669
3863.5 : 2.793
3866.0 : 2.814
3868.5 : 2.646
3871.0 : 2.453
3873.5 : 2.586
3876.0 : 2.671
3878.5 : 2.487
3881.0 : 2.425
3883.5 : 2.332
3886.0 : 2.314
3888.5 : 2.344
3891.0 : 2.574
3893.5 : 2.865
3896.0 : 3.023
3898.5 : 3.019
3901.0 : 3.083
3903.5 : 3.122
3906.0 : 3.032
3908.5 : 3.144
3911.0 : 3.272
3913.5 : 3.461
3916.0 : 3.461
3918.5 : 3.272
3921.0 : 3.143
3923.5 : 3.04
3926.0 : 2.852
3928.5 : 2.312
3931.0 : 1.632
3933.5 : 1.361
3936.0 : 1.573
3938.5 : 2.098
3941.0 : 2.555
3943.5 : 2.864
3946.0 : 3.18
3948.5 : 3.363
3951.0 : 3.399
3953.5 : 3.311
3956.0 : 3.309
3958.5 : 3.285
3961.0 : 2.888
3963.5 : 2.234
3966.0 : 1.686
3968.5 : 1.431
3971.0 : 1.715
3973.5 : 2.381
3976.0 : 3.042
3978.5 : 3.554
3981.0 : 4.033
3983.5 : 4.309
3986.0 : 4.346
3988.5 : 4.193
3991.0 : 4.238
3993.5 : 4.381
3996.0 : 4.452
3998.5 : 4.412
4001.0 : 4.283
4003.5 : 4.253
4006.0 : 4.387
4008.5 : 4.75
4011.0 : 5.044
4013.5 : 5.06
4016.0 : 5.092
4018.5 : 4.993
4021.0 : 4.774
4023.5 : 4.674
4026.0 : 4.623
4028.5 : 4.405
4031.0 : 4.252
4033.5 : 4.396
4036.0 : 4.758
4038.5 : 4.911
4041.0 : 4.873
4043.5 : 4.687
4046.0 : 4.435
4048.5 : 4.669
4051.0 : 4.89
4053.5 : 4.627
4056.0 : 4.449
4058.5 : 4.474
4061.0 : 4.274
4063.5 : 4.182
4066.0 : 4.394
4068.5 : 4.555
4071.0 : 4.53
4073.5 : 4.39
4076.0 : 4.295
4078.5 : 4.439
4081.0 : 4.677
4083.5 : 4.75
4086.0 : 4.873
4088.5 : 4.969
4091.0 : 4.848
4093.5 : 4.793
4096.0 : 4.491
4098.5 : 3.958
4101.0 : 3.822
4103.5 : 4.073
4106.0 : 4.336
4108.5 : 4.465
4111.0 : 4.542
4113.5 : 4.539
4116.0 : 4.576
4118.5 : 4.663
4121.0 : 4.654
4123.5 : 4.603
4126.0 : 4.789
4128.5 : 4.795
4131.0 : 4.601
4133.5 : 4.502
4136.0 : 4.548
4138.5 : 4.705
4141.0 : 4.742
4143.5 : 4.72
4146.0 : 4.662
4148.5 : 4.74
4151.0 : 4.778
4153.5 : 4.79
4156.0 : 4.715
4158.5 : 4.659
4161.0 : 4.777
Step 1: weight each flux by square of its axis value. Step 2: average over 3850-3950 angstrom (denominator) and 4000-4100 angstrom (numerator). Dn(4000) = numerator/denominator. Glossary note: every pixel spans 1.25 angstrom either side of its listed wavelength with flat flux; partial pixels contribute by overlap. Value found 1.84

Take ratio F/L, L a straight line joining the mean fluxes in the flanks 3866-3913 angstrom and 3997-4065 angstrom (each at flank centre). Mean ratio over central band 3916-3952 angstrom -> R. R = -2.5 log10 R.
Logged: 0.25 mag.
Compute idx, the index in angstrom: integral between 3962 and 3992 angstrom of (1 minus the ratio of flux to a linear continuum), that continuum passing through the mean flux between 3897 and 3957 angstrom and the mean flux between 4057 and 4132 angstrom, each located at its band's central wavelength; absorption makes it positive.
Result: 2.6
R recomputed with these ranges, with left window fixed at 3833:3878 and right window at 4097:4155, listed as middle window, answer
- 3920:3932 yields 0.165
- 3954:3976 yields 0.337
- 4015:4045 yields -0.224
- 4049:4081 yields -0.098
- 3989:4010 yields -0.219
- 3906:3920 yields -0.123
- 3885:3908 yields -0.006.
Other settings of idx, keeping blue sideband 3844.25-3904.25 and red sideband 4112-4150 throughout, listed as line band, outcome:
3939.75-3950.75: 0.7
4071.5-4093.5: -1.9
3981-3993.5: -2.5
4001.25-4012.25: -2.6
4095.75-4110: 0.8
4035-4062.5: -4.2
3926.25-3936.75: 4.3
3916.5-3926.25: -0.3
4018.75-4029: -2.3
